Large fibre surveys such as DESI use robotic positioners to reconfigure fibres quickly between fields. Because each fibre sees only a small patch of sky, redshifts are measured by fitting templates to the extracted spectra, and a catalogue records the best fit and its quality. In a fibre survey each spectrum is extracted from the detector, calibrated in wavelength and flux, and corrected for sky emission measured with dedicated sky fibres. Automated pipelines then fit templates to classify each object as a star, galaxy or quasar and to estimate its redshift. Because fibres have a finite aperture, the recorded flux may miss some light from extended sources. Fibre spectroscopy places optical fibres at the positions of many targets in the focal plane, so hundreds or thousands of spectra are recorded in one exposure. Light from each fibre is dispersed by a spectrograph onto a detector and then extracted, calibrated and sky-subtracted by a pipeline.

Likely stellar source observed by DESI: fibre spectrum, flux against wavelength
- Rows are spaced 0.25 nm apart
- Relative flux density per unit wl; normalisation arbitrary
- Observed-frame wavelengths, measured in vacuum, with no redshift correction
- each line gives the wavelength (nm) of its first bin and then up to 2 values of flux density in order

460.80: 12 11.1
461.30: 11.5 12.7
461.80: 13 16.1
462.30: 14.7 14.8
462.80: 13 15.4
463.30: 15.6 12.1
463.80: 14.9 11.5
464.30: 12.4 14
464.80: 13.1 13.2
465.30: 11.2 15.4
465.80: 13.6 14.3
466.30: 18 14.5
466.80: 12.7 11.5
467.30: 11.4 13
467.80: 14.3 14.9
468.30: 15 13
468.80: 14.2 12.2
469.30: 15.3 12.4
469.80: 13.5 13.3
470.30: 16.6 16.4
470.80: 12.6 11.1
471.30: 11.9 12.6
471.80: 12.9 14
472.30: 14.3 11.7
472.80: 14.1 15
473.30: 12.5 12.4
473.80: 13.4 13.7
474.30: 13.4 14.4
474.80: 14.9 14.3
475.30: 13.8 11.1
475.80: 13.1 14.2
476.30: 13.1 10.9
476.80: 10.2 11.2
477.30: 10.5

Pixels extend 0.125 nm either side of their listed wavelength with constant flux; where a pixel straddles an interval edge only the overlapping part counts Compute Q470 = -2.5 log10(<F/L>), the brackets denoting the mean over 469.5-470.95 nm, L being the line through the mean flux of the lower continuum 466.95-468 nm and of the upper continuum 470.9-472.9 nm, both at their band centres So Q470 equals -0.11 mag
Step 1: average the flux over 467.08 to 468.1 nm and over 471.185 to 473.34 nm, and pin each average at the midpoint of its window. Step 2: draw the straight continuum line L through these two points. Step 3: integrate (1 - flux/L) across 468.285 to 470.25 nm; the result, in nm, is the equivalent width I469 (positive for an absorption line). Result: -0.07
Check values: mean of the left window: 13.1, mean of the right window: 13.3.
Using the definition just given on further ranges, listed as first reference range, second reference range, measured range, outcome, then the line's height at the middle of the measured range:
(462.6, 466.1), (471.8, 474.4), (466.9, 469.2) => 0.036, 13.5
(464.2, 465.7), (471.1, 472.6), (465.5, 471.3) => -0.338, 13.1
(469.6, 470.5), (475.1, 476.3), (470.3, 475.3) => 0.094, 13.8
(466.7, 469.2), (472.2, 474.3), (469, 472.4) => -0.055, 13.3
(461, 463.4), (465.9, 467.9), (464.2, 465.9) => 0.060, 13.8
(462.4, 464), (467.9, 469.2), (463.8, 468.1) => 0.166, 14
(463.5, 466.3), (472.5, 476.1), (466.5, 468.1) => 0.053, 13.5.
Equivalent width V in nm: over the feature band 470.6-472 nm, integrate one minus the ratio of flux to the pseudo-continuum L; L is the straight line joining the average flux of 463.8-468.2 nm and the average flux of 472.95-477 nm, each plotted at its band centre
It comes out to 0.08 nm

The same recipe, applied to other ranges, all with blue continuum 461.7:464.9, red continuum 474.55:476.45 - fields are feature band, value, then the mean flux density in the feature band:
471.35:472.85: 0.05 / 13.2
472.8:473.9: 0.01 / 13.4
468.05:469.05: -0.01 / 13.9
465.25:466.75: -0.08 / 14.6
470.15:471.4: -0.01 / 13.7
